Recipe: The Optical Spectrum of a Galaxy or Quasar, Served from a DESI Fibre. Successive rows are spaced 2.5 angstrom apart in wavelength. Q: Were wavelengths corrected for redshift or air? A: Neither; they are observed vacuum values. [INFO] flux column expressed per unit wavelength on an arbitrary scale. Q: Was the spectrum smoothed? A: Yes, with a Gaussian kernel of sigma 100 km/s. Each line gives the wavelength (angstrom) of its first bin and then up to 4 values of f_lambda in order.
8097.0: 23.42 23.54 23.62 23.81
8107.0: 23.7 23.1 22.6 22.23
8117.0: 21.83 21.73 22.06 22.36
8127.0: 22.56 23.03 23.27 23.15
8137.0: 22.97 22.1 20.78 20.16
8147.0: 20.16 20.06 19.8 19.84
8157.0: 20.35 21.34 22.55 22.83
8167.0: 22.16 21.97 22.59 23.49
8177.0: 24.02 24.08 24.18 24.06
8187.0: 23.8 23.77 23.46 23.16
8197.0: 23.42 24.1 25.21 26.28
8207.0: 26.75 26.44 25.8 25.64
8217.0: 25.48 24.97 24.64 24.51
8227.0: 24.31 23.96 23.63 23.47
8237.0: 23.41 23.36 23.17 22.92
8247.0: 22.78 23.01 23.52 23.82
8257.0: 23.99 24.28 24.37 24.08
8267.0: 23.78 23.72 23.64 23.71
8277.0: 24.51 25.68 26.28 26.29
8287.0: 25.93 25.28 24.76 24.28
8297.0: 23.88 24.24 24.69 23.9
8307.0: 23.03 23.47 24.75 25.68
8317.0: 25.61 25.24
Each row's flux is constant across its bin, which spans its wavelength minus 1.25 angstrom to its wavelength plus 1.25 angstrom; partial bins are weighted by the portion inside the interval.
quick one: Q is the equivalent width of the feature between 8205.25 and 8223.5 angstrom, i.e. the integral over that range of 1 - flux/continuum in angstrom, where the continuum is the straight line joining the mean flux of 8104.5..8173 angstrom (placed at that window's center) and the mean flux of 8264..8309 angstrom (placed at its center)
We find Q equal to -1.9 angstrom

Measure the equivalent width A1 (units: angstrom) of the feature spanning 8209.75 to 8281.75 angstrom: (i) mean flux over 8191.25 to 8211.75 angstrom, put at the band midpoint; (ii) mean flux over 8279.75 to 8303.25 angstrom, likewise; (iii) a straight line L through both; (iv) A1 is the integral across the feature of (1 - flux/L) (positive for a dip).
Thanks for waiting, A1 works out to 2.5 angstrom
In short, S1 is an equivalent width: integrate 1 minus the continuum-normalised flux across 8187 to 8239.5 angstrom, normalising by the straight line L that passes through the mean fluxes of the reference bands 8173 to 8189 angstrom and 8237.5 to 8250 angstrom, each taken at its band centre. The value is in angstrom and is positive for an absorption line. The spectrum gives -2.4 angstrom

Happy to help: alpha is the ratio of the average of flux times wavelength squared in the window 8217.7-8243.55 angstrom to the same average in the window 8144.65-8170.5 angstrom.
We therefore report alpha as 1.2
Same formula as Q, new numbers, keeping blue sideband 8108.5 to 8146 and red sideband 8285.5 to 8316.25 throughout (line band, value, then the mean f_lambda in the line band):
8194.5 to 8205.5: -0.6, 24.5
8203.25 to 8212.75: -1.2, 26.3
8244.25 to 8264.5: 0.2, 23.6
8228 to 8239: 0.0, 23.6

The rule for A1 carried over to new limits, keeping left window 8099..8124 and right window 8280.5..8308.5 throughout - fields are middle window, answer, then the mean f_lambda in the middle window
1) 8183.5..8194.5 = -0.03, 23.7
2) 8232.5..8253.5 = 0.86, 23.2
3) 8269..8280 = 0.16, 24.2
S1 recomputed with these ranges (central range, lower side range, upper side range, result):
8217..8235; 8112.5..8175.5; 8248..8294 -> -0.6 angstrom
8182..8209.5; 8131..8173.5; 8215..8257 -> -2.1 angstrom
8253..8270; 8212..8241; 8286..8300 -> 0.4 angstrom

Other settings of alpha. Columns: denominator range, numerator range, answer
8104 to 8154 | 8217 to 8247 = 1.11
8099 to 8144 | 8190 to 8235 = 1.12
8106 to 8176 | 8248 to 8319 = 1.15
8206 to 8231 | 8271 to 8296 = 1.01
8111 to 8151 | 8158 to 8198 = 1.07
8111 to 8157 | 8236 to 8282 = 1.13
